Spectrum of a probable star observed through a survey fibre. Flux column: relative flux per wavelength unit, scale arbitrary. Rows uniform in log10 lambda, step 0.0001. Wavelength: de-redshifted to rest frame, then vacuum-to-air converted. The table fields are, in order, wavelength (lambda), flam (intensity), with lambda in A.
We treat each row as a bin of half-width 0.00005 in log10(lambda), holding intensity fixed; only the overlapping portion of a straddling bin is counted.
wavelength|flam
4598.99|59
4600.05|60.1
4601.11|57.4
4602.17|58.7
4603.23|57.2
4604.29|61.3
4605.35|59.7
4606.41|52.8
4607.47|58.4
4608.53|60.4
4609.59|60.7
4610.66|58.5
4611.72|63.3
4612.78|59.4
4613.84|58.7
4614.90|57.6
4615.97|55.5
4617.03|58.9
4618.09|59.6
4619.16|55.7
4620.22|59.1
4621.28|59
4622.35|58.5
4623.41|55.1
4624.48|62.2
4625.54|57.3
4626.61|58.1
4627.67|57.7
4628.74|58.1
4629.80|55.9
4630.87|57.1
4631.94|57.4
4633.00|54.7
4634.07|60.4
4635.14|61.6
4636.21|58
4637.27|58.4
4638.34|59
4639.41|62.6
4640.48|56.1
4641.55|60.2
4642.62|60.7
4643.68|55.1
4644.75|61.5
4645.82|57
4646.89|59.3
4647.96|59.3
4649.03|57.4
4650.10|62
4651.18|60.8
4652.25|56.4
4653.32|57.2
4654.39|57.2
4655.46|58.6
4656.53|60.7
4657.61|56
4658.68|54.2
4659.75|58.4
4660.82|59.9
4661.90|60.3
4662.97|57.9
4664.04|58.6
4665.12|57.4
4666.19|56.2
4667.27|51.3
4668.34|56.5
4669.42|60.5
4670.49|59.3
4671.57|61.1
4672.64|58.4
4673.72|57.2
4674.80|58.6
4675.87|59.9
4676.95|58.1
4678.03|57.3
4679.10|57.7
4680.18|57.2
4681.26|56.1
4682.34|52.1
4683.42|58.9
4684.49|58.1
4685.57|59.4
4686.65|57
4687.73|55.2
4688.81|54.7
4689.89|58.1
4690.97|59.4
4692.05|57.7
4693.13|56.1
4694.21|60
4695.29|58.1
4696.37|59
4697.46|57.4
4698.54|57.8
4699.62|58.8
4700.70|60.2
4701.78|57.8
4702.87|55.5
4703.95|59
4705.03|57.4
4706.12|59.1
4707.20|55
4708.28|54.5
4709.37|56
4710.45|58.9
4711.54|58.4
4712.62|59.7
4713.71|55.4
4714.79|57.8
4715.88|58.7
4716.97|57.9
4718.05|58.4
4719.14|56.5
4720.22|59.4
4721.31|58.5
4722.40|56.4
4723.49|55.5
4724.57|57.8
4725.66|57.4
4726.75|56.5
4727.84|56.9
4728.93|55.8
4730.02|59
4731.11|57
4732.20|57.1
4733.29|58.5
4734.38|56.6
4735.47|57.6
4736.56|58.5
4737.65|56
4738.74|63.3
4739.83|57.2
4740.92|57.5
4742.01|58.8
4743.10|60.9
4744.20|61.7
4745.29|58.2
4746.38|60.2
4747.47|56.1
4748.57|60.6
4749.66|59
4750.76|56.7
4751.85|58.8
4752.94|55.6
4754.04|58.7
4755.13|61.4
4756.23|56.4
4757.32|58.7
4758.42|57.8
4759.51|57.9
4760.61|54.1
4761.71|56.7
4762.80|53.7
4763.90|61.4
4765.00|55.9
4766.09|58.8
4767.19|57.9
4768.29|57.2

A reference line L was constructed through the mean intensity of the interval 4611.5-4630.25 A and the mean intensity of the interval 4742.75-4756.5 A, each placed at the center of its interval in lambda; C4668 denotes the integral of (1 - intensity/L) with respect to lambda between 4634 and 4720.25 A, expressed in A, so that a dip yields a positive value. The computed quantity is 0.7 A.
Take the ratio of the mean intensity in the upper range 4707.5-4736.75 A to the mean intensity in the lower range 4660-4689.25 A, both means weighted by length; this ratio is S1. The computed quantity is 1.00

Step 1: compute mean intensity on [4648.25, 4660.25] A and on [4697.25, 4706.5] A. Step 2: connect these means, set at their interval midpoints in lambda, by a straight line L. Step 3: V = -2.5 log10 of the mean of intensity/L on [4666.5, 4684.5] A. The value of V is 0.01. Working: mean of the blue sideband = 58.1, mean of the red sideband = 58.1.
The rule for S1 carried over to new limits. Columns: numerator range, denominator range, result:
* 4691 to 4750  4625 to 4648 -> 0.99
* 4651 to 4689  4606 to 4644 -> 0.99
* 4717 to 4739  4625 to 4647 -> 0.99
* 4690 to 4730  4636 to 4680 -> 0.99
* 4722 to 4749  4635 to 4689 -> 1.00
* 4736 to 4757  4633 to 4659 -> 1.00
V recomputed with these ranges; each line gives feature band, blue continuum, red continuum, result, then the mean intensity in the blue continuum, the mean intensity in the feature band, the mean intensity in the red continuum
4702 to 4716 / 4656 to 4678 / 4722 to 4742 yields 0.008 mag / 58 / 57.3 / 57.5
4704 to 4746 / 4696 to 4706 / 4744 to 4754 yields 0.009 mag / 58.1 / 57.8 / 58.5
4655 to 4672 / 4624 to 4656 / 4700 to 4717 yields 0.006 mag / 58.6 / 57.9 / 57.6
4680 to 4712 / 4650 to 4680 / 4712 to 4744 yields 0.010 mag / 58.1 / 57.4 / 57.9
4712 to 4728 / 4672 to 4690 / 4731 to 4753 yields 0.010 mag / 57.3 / 57.5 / 58.5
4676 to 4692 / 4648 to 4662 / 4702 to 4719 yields 0.013 mag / 58.3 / 57.2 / 57.4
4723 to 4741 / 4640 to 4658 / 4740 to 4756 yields 0.022 mag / 58.6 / 57.6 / 58.8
